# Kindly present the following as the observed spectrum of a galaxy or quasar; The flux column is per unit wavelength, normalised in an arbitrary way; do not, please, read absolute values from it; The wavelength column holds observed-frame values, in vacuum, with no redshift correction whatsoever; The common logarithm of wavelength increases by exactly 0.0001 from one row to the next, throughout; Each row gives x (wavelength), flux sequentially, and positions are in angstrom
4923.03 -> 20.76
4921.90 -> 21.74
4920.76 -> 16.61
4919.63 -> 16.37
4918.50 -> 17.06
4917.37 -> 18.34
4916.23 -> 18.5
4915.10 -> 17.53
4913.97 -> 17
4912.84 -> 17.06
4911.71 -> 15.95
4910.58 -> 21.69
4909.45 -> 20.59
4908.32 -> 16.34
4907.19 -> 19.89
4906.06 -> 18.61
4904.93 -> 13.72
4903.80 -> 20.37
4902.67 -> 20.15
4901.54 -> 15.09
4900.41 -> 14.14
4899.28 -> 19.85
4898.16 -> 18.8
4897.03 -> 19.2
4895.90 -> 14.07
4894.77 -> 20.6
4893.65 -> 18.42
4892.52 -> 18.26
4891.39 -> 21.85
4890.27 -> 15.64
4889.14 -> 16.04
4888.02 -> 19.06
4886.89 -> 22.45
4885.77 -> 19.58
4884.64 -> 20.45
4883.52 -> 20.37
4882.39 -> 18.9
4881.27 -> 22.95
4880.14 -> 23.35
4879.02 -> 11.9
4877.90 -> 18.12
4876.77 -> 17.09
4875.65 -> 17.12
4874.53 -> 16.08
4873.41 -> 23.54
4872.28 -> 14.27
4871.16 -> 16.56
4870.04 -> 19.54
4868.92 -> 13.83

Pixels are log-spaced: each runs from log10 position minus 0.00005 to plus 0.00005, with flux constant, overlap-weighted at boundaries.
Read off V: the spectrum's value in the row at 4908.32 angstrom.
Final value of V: 16.34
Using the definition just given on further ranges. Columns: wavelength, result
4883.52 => 20.37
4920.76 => 16.61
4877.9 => 18.12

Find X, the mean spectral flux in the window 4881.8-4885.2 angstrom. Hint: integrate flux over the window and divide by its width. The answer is 20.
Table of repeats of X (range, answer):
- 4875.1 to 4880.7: 17.5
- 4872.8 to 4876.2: 18.8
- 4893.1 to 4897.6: 18.1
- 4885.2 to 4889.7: 19.3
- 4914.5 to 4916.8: 18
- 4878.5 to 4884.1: 19.6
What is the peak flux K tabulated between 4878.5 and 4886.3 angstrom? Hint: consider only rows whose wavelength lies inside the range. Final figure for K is 23.35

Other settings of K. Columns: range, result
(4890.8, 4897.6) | 21.85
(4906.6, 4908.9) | 19.89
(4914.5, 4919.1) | 18.5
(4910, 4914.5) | 21.69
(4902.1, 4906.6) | 20.37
